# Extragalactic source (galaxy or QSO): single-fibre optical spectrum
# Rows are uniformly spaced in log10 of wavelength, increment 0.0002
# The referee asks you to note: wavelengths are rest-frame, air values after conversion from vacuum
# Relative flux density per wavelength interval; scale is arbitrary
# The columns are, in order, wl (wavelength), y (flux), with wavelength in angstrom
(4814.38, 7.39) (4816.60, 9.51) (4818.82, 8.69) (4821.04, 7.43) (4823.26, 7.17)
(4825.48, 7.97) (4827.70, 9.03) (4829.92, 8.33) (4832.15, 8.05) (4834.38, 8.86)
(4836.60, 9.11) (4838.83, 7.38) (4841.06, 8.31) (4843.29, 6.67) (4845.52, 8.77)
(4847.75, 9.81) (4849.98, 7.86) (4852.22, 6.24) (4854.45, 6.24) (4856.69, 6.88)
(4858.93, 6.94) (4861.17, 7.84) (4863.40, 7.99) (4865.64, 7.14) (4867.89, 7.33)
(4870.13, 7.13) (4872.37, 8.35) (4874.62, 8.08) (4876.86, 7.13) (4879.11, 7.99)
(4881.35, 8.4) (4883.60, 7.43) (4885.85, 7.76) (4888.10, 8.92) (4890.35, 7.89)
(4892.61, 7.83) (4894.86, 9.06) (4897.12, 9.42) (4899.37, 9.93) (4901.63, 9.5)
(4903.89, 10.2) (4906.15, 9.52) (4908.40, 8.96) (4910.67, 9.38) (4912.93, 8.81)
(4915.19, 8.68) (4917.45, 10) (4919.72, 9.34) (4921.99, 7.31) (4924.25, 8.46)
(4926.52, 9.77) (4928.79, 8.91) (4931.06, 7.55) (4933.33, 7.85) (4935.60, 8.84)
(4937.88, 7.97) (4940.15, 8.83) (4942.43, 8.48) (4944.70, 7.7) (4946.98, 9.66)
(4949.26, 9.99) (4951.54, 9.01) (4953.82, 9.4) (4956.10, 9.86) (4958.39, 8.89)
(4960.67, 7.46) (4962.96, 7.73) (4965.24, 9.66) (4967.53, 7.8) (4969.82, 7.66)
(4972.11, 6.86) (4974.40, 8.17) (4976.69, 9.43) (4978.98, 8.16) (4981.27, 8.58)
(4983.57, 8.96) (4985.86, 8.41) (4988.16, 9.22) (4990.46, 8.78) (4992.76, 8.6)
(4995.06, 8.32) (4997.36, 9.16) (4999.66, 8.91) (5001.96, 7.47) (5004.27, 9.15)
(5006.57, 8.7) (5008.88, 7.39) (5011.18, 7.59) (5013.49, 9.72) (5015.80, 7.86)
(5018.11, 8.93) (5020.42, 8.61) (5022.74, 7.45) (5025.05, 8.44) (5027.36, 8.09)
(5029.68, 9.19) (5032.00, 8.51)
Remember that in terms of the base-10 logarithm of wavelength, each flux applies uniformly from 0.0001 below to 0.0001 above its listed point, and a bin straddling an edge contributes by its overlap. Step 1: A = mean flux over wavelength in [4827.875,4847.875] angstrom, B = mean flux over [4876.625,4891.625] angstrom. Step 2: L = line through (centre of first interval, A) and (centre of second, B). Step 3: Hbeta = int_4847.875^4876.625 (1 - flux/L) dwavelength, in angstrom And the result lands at 2.6 angstrom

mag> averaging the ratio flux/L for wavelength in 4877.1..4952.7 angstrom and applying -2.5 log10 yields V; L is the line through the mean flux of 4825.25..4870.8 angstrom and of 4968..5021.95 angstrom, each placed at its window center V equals -0.08 mag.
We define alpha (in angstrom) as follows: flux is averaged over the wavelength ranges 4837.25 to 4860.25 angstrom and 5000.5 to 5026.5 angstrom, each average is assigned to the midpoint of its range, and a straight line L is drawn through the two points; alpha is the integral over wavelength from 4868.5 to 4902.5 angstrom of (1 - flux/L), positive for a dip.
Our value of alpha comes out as -2.6 angstrom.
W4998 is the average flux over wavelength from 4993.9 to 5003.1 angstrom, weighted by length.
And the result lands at 8.47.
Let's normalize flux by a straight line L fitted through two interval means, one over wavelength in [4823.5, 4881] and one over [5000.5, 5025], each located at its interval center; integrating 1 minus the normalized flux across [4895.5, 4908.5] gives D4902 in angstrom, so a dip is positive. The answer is -2.70 angstrom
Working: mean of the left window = 7.82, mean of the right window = 8.3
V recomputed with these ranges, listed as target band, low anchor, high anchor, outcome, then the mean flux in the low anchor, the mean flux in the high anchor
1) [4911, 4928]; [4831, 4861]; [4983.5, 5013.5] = -0.10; 7.78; 8.54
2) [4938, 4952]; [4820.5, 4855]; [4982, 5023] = -0.07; 7.99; 8.53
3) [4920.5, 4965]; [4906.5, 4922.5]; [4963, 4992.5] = 0.01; 9.02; 8.45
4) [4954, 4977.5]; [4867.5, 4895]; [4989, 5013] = -0.01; 7.92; 8.45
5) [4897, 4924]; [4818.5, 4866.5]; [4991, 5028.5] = -0.15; 7.84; 8.41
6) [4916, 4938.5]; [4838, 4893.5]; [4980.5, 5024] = -0.07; 7.69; 8.51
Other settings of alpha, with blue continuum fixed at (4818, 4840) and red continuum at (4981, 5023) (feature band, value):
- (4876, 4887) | 0.72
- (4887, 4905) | -1.65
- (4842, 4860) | 1.76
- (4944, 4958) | -1.43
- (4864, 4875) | 0.91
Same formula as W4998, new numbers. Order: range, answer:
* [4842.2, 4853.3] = 7.88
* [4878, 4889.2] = 8.1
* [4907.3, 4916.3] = 8.95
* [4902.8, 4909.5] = 9.57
